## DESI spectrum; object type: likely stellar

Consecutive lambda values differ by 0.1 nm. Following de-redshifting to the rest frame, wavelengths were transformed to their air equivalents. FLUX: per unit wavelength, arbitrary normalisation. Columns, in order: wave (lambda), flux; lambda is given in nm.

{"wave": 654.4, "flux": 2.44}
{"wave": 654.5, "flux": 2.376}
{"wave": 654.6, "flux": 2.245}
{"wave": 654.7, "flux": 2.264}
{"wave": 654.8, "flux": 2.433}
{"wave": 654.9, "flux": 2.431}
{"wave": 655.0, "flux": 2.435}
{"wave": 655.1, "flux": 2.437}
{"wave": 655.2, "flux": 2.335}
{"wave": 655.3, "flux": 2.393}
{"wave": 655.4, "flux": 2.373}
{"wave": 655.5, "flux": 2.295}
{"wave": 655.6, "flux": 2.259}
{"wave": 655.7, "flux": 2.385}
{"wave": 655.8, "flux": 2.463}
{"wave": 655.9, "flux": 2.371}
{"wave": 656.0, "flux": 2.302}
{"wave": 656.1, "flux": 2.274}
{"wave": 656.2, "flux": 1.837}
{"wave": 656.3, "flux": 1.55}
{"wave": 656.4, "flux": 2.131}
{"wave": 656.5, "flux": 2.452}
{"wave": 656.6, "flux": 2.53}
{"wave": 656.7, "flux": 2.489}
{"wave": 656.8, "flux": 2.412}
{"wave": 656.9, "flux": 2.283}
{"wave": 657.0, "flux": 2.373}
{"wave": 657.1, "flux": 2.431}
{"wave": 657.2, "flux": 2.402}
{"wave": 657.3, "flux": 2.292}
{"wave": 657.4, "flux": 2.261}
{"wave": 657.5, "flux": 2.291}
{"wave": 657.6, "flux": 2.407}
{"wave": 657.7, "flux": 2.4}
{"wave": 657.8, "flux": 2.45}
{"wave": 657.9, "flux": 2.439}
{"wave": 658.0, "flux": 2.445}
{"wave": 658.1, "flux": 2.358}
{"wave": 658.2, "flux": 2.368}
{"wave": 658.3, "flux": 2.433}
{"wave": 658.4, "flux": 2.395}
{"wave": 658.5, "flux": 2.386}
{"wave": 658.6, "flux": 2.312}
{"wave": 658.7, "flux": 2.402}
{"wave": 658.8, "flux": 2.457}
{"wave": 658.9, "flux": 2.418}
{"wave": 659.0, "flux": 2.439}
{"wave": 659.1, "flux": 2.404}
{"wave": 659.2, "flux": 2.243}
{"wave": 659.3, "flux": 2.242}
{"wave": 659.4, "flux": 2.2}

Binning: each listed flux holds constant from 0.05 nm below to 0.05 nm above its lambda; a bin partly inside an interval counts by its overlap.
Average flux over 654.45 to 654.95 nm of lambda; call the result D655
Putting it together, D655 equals 2.35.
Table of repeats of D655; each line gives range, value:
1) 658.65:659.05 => 2.43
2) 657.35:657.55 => 2.28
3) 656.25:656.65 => 2.17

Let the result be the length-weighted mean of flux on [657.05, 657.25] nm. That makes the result 2.42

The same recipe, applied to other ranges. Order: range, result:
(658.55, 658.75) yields 2.36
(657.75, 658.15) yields 2.42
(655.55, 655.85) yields 2.37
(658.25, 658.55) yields 2.4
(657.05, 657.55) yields 2.34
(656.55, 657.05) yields 2.42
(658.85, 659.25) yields 2.38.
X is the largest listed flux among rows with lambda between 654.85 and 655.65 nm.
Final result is 2.437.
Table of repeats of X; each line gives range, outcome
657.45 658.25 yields 2.45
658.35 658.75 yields 2.402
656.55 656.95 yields 2.53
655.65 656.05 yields 2.463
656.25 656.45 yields 2.131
